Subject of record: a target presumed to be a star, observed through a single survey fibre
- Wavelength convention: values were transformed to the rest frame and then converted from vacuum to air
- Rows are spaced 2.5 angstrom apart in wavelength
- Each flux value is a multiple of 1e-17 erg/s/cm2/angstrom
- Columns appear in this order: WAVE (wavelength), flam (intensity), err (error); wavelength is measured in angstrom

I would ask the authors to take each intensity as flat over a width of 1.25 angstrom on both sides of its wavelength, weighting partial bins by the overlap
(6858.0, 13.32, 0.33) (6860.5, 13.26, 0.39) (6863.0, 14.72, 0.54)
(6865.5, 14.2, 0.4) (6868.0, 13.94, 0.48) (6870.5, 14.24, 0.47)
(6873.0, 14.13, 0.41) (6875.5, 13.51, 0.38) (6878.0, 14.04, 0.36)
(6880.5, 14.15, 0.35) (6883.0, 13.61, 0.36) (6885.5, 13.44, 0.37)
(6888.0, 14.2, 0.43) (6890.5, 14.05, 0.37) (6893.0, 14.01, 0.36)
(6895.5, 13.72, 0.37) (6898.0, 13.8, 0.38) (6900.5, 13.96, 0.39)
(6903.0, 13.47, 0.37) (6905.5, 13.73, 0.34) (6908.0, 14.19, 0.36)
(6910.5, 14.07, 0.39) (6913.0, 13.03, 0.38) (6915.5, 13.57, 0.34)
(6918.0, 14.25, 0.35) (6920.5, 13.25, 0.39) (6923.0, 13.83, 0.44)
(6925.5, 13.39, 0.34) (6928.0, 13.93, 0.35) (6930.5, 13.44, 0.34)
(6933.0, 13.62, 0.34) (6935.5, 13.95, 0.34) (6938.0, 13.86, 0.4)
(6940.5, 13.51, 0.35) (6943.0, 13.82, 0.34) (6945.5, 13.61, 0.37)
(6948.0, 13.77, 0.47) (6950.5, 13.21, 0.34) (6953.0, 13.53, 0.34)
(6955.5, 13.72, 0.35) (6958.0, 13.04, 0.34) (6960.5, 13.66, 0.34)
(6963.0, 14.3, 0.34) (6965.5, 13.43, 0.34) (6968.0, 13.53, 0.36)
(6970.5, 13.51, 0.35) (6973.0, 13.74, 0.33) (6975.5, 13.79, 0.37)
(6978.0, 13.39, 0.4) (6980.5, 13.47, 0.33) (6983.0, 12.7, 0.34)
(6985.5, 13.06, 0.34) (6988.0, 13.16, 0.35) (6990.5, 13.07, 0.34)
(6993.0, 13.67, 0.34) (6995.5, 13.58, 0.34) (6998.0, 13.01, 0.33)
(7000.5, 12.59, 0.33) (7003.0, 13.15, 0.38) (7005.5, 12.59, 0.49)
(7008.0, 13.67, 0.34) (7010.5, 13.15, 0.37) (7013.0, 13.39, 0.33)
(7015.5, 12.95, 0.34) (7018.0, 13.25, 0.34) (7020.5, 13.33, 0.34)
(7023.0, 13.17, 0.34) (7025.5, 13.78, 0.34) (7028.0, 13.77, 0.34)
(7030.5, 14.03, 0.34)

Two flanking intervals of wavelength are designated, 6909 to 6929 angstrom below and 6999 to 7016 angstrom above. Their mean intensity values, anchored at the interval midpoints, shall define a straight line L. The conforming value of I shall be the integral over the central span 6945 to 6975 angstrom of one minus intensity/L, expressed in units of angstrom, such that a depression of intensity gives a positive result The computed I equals -0.4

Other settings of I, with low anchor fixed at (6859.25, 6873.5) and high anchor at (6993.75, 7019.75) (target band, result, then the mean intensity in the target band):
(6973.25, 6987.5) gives 0.0 angstrom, 13.3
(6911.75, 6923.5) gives 0.1 angstrom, 13.6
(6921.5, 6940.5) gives -0.1 angstrom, 13.7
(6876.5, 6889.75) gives 0.1 angstrom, 13.9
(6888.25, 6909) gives 0.0 angstrom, 13.9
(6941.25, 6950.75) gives -0.1 angstrom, 13.6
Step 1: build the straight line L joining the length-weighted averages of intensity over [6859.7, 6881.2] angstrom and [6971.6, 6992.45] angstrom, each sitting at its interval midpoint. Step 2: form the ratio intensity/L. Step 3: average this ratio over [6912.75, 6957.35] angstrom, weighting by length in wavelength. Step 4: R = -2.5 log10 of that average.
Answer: -0.001 mag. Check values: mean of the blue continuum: 14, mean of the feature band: 13.6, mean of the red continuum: 13.3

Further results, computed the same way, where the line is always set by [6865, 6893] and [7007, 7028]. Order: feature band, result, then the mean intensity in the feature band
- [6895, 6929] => 0.01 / 13.7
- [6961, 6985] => 0.00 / 13.5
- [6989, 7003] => 0.02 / 13.2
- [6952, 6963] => 0.00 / 13.6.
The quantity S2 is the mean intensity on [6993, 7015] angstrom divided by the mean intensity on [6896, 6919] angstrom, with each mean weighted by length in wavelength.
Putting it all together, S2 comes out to 0.96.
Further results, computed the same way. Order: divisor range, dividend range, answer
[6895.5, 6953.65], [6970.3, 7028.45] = 0.97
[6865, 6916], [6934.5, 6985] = 0.98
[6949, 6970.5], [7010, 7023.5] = 0.97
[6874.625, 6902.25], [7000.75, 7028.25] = 0.96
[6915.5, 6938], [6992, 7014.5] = 0.96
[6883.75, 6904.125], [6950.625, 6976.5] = 0.98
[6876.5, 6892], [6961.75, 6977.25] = 0.99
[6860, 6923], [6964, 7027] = 0.96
